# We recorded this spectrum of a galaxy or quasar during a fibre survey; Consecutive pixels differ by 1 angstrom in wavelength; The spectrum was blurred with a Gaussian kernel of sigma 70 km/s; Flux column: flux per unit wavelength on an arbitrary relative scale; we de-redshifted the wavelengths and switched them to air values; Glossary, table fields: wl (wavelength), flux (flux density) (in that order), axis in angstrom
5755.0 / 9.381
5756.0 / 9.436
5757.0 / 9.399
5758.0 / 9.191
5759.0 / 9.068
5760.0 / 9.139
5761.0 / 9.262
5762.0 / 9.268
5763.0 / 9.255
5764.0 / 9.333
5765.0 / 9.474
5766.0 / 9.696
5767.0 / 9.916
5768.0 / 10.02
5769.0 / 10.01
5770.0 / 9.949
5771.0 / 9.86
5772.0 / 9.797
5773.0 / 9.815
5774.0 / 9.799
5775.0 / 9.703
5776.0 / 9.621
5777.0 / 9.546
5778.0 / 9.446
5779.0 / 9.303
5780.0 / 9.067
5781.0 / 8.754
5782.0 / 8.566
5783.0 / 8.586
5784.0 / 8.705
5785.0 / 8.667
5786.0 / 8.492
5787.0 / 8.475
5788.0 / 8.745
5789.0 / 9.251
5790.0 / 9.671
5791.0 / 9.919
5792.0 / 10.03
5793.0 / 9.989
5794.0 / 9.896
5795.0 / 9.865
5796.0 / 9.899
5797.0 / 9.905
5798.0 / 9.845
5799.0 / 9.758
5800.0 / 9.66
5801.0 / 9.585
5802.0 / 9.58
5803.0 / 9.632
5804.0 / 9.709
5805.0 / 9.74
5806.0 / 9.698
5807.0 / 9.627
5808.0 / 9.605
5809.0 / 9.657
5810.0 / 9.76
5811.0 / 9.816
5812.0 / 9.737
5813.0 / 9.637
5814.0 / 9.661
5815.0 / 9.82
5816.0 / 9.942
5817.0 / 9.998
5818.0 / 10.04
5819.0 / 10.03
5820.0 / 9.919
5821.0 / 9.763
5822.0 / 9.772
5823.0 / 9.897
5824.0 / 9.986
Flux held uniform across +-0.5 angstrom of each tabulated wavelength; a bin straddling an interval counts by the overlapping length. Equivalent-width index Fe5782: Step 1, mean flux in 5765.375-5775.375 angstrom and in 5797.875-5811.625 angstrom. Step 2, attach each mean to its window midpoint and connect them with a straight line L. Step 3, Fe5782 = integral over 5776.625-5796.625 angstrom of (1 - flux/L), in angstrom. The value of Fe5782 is 1.1 angstrom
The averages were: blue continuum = 9.85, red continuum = 9.69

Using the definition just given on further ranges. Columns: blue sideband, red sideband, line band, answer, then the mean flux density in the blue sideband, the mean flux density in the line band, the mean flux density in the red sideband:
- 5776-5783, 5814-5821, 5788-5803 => -0.4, 9.11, 9.74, 9.92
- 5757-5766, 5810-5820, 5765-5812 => 0.2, 9.28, 9.54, 9.85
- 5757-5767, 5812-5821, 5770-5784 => 0.2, 9.33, 9.37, 9.87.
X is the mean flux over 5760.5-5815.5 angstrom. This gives 9.53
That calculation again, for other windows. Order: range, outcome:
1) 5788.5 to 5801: 9.8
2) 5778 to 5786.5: 8.81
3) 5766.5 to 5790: 9.32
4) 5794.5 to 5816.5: 9.73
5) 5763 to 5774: 9.76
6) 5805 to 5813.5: 9.69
